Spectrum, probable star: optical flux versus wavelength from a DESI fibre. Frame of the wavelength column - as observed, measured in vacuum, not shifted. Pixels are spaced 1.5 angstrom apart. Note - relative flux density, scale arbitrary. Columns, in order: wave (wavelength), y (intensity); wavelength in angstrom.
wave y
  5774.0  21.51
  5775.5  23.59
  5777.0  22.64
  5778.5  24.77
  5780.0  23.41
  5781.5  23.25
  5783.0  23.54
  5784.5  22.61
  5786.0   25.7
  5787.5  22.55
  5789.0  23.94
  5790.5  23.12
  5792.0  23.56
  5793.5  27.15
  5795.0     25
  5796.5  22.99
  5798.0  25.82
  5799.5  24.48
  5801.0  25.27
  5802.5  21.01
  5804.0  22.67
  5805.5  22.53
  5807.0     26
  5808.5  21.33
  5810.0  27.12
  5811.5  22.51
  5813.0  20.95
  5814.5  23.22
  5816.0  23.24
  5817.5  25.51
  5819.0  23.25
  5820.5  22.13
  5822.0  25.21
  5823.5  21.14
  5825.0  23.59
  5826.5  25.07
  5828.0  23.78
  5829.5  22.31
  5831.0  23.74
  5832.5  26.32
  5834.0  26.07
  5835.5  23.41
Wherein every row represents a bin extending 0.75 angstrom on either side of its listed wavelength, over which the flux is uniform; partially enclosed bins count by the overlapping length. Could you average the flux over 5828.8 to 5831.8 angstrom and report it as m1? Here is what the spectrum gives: 23.1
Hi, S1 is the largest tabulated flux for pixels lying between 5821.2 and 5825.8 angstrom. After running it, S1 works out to 25.21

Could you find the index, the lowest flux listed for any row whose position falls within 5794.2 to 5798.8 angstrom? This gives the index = 22.99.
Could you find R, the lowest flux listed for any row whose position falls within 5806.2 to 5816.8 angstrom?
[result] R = 20.95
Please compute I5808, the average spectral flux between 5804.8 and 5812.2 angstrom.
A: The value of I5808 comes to 23.9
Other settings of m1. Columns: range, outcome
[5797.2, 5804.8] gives 23.8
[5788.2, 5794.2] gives 24.4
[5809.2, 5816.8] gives 23.4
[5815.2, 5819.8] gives 24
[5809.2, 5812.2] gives 24.8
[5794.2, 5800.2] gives 24.6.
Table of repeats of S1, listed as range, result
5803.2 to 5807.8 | 26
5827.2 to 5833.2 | 26.32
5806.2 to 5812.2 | 27.12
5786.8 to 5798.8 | 27.15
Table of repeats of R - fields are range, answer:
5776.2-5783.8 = 22.64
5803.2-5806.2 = 22.53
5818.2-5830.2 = 21.14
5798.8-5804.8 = 21.01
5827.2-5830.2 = 22.31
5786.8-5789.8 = 22.55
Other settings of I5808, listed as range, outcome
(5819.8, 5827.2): 23.4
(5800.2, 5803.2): 23.2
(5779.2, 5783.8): 23.4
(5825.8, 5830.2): 23.7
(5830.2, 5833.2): 25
